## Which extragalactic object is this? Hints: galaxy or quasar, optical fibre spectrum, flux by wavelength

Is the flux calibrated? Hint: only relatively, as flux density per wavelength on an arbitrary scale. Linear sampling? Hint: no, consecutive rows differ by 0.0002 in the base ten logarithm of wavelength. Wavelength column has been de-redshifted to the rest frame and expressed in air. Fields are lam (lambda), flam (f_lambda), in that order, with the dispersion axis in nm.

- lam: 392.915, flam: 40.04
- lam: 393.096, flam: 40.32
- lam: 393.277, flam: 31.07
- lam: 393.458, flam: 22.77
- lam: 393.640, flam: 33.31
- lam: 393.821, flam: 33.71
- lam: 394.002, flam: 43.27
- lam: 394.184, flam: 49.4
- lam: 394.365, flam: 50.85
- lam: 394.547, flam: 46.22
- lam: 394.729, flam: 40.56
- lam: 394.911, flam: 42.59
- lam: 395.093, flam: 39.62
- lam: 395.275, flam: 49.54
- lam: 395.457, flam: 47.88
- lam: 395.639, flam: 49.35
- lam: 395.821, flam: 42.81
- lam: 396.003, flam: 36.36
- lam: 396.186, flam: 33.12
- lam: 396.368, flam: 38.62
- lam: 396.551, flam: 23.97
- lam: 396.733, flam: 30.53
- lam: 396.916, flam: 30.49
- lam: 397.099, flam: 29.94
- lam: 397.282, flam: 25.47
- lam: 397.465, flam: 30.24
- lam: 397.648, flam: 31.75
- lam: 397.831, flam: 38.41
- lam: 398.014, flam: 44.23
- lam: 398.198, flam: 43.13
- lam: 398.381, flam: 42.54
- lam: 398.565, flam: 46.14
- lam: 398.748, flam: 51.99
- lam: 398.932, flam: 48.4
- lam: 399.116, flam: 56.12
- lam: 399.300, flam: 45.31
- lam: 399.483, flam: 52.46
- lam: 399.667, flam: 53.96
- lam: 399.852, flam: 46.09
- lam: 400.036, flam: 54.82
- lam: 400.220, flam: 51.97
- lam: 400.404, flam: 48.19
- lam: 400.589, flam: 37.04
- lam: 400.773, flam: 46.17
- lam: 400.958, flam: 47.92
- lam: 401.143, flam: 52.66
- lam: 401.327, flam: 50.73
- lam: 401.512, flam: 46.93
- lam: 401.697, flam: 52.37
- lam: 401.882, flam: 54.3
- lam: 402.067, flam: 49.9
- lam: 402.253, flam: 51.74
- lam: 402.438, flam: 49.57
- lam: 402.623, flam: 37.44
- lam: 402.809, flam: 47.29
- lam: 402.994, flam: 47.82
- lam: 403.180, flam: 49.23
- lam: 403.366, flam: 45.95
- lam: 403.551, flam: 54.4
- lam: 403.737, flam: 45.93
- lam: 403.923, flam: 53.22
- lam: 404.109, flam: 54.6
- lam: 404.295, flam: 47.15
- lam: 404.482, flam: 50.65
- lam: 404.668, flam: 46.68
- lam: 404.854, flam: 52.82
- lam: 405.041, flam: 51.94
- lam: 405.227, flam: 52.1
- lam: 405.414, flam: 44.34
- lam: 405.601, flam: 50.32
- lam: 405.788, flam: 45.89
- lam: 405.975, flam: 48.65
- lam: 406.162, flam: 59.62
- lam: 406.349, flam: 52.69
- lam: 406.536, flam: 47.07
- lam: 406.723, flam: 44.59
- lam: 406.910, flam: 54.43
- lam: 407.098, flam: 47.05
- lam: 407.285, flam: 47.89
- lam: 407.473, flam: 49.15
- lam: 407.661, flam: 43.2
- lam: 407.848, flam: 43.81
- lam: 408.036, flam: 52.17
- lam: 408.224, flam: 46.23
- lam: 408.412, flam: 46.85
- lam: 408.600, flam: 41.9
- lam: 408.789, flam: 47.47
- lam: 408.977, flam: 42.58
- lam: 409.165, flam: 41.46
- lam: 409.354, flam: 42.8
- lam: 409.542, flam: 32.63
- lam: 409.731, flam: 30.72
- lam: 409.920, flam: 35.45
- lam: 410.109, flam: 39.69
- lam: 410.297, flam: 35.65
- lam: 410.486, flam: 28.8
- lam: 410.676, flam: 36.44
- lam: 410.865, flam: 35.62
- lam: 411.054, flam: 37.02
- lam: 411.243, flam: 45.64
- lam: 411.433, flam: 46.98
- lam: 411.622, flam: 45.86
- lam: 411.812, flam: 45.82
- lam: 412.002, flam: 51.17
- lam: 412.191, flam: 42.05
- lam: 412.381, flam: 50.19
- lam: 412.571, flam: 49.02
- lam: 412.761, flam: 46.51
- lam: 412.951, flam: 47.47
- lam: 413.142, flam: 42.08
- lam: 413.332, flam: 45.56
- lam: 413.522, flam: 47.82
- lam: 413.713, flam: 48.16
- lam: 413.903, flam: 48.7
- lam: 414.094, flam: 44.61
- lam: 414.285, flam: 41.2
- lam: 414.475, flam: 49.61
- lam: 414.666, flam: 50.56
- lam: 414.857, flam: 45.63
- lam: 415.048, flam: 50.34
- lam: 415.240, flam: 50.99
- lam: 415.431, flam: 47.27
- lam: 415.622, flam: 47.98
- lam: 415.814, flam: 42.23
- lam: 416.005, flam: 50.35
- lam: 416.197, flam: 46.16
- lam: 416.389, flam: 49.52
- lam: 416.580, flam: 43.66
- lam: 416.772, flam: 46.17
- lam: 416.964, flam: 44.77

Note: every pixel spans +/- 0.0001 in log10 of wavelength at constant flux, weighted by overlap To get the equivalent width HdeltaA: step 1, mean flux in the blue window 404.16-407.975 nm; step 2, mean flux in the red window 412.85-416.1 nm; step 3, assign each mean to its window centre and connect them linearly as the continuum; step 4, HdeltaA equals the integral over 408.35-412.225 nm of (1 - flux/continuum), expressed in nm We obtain 0.609 nm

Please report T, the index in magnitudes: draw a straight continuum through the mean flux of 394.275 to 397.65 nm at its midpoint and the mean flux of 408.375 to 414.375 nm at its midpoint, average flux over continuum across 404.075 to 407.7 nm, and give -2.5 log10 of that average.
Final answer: -0.21 mag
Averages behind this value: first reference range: 38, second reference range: 42.6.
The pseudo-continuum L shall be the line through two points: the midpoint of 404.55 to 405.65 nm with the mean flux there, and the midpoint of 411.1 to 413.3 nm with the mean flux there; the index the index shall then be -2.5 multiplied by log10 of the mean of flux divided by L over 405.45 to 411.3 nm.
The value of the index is 0.11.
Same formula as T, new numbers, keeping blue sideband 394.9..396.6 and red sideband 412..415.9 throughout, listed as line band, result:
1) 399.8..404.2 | -0.146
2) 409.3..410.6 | 0.292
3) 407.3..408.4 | -0.049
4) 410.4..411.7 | 0.167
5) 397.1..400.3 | -0.068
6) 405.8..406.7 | -0.150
